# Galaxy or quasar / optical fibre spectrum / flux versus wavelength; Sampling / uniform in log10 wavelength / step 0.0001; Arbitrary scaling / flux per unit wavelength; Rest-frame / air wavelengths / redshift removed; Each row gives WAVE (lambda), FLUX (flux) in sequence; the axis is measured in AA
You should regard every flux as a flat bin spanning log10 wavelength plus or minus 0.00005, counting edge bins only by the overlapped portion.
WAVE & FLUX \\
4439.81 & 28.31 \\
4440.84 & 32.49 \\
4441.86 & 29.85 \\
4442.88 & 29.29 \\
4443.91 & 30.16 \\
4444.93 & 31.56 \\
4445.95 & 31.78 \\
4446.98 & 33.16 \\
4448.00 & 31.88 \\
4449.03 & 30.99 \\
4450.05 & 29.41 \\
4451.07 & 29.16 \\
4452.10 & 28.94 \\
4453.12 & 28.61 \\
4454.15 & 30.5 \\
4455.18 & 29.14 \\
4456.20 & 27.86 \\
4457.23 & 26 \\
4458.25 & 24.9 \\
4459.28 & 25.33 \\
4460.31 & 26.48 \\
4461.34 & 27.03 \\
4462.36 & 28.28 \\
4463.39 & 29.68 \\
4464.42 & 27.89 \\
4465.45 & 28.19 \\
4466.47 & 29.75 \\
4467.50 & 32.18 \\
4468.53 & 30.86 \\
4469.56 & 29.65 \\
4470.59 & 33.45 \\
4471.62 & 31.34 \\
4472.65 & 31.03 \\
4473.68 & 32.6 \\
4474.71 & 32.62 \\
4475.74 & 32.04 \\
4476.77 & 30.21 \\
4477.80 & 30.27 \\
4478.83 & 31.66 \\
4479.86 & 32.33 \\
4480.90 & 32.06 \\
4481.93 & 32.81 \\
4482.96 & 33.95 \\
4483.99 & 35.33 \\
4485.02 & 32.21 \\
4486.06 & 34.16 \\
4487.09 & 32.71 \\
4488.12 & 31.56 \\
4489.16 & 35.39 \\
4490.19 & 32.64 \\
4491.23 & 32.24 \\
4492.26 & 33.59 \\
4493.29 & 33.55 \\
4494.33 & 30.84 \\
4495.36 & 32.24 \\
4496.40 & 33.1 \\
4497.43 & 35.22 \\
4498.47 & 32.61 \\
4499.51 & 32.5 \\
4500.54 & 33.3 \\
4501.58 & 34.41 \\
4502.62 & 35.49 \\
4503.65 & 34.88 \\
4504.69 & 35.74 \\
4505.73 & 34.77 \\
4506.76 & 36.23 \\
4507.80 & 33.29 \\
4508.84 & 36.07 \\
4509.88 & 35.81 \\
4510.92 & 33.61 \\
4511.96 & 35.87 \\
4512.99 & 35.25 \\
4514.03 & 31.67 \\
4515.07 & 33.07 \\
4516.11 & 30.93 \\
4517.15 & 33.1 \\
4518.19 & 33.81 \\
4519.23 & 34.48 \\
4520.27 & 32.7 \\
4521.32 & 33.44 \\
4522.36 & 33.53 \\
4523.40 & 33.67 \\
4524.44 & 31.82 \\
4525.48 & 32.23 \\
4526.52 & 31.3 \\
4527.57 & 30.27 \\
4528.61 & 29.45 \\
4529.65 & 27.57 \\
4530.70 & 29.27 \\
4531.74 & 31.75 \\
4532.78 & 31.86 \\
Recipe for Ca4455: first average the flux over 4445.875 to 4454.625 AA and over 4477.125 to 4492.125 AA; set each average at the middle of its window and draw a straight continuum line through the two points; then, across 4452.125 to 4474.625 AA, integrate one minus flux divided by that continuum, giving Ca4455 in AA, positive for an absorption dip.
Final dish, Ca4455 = 1.57 AA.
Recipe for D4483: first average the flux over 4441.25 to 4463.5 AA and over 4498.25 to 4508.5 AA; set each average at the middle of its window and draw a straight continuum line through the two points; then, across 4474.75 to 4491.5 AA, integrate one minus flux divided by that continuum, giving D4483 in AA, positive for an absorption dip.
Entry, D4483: -0.2 AA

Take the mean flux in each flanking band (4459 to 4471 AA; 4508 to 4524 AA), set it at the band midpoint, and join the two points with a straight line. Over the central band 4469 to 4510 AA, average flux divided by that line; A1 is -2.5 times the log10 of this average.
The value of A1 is -0.06 mag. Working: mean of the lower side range 29.1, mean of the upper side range 33.8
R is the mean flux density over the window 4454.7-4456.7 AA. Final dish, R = 28.6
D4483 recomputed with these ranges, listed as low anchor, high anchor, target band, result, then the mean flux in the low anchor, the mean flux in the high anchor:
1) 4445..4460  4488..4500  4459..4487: 0.12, 29.2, 33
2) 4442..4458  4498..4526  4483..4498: -0.35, 29.8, 33.9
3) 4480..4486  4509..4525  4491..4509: -0.25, 33.2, 33.6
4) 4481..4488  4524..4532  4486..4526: -2.19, 33.4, 30.4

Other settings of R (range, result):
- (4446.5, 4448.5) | 32.6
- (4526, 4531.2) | 29.5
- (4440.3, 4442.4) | 31.1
